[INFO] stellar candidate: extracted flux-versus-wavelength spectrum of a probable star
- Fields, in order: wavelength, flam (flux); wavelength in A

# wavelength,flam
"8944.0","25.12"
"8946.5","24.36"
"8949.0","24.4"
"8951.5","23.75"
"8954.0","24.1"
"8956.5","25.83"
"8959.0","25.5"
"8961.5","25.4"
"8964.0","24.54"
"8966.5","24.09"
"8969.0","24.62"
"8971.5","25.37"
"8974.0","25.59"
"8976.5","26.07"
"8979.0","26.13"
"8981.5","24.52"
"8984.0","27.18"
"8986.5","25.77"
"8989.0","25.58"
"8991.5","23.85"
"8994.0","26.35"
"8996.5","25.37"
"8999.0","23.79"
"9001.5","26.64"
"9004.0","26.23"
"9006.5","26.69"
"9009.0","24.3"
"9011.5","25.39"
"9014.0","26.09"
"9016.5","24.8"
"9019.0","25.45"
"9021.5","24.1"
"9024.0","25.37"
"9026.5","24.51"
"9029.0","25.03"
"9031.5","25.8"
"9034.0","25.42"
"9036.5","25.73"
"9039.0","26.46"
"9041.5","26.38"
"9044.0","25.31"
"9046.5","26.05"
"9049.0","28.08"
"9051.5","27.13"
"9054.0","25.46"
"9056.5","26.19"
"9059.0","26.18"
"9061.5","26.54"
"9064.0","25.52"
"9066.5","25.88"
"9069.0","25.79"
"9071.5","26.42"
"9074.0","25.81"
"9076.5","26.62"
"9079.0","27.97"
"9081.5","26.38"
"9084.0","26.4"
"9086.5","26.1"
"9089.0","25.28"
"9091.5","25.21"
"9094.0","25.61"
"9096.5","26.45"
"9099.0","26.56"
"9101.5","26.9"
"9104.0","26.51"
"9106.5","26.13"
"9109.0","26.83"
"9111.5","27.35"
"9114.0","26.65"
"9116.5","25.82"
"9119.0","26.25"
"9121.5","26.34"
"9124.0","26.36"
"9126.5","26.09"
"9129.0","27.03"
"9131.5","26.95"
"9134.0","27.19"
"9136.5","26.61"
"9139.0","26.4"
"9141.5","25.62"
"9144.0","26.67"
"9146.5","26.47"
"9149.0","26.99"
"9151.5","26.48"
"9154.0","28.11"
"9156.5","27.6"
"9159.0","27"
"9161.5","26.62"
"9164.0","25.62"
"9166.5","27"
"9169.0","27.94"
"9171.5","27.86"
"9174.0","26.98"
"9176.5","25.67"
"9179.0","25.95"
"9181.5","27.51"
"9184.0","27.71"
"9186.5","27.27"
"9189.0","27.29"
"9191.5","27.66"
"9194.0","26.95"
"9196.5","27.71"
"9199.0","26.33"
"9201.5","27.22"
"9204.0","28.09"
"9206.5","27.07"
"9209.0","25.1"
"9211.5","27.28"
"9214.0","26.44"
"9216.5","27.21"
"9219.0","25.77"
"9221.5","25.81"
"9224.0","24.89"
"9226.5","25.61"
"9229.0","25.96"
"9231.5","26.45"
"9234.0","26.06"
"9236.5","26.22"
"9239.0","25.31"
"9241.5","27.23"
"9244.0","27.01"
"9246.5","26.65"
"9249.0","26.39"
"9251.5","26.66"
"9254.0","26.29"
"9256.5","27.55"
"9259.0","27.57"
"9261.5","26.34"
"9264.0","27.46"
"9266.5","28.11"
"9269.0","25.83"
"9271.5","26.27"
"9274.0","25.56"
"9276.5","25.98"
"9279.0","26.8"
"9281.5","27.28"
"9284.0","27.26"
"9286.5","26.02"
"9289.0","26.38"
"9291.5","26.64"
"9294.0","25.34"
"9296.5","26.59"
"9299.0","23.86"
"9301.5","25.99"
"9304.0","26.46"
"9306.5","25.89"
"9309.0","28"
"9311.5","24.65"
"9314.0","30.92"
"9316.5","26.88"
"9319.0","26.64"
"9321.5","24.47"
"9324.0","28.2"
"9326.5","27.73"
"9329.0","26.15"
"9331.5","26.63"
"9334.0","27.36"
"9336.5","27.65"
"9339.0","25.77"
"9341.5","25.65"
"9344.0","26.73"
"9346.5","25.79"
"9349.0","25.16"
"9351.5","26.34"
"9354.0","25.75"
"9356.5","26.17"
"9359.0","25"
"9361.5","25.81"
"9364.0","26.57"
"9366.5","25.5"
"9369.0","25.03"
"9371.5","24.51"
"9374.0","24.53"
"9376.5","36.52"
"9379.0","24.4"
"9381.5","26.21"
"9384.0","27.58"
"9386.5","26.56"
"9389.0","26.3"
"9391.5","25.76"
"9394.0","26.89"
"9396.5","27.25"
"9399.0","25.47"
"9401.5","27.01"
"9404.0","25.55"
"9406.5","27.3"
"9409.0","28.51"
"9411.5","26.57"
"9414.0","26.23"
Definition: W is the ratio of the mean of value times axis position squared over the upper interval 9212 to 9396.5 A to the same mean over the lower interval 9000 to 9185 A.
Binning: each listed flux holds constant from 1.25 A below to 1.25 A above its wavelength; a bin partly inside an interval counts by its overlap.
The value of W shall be 1.1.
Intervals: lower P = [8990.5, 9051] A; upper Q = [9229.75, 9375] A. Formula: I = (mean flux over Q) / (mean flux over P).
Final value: 1.03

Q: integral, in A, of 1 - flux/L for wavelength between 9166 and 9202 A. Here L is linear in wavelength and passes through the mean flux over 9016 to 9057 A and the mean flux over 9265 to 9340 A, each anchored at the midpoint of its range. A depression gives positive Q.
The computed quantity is -1.3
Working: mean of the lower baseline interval 25.7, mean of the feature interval 27.1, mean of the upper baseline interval 26.6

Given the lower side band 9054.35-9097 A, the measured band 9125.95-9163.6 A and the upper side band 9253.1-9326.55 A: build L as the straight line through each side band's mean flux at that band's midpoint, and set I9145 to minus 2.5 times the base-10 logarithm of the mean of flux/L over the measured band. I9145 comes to -0.02 mag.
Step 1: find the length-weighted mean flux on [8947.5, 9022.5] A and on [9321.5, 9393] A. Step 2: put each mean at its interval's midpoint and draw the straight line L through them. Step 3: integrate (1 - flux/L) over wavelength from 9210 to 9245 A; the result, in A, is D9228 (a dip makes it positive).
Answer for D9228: -0.3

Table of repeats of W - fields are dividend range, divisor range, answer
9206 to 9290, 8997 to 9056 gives 1.08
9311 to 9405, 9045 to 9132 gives 1.07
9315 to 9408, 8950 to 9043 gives 1.13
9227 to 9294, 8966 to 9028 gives 1.11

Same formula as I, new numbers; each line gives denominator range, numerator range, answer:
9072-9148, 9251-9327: 1.01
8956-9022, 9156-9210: 1.06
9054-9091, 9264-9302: 1.01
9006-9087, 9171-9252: 1.03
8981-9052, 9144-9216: 1.05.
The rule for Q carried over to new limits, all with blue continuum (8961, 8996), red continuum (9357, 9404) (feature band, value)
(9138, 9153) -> -0.38 A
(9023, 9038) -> 0.10 A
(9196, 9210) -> -0.50 A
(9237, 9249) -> -0.20 A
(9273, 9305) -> 0.05 A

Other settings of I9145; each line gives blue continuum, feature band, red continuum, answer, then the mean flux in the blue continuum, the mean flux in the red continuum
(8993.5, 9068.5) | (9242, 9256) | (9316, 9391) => -0.019 mag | 25.7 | 26.4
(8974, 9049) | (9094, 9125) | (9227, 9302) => -0.024 mag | 25.6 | 26.4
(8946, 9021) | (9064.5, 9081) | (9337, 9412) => -0.036 mag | 25.3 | 26.4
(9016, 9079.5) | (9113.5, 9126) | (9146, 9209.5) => 0.012 mag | 25.9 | 27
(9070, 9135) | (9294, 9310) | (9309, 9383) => 0.020 mag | 26.4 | 26.5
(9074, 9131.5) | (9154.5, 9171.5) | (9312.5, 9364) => -0.026 mag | 26.4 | 26.5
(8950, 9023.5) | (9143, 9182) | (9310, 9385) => -0.041 mag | 25.3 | 26.5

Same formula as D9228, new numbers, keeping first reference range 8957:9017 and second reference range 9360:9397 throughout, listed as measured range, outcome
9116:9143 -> -0.62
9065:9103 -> -0.75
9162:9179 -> -0.52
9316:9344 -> -0.20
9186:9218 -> -1.18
